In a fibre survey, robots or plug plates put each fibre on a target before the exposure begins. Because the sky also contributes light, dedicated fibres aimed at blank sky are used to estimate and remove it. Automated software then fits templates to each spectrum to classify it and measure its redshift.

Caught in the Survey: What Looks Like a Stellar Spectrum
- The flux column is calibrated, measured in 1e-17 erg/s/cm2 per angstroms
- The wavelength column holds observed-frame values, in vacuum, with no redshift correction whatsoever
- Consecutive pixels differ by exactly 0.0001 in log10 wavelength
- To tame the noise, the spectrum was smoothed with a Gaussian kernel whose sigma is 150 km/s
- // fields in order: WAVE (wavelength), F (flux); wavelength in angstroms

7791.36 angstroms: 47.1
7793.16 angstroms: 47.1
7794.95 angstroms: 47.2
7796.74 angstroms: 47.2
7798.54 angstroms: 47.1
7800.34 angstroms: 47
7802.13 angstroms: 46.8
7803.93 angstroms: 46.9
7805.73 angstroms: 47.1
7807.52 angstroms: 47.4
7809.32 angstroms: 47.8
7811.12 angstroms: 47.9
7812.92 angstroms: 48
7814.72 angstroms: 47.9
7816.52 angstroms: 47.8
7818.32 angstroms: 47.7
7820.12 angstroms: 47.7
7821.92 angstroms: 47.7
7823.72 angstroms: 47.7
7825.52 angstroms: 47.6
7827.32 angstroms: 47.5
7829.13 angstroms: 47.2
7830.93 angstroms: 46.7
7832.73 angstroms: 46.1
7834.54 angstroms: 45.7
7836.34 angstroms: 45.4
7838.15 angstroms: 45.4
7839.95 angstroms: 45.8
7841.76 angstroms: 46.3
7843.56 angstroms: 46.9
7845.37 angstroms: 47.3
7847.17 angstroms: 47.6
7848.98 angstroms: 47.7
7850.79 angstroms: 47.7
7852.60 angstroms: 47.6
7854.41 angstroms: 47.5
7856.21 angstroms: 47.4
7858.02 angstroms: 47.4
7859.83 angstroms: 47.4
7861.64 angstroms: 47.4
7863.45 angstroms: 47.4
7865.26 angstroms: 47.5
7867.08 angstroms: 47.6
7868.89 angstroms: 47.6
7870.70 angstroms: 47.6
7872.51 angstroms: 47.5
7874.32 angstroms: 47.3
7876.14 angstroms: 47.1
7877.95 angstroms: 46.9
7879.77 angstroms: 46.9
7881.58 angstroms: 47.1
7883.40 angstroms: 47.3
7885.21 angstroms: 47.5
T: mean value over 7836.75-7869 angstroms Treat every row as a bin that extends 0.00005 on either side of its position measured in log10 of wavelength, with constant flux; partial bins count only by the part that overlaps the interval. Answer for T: 47.2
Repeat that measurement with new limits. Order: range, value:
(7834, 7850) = 46.5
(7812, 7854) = 47.1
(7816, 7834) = 47.3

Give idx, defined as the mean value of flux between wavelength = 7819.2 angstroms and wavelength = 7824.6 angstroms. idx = 47.7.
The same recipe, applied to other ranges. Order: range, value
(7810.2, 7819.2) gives 47.8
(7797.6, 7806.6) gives 46.9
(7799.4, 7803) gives 46.9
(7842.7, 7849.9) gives 47.4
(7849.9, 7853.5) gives 47.6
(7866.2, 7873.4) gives 47.6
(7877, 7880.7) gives 46.9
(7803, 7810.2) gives 47.3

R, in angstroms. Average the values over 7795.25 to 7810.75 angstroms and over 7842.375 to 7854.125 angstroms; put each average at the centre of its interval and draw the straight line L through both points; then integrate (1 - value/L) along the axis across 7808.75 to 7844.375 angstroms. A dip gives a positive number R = 0.2 angstroms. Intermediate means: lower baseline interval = 47.2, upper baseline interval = 47.4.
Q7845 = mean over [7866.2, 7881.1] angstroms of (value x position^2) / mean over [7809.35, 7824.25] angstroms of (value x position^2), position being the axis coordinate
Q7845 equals 1.0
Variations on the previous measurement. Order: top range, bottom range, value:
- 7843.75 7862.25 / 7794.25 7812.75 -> 1.02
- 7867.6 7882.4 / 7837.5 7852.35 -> 1.02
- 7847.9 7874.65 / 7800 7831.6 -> 1.01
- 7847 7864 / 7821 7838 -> 1.02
